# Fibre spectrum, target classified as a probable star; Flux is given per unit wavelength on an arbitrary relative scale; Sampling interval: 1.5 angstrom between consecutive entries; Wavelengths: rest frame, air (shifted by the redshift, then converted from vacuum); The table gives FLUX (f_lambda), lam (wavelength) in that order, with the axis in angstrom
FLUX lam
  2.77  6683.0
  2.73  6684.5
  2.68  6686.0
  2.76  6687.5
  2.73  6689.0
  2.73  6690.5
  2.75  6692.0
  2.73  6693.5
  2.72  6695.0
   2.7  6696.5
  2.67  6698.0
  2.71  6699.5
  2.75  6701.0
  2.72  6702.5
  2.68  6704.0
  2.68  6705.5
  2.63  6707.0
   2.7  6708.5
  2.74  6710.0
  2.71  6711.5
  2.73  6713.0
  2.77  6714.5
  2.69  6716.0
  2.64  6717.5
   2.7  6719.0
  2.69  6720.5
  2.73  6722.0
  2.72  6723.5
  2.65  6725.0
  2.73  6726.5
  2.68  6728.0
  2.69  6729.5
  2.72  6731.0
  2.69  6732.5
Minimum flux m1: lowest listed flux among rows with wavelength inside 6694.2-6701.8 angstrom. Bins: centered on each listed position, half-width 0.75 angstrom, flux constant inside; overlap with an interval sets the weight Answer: 2.67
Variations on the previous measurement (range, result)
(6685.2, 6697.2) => 2.68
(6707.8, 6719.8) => 2.64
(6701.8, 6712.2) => 2.63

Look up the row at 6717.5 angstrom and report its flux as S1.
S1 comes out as 2.64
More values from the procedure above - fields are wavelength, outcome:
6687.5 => 2.76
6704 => 2.68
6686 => 2.68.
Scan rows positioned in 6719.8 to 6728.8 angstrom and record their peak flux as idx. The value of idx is 2.73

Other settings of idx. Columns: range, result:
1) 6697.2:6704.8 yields 2.75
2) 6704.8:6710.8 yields 2.74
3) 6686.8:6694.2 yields 2.76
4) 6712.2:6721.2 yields 2.77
